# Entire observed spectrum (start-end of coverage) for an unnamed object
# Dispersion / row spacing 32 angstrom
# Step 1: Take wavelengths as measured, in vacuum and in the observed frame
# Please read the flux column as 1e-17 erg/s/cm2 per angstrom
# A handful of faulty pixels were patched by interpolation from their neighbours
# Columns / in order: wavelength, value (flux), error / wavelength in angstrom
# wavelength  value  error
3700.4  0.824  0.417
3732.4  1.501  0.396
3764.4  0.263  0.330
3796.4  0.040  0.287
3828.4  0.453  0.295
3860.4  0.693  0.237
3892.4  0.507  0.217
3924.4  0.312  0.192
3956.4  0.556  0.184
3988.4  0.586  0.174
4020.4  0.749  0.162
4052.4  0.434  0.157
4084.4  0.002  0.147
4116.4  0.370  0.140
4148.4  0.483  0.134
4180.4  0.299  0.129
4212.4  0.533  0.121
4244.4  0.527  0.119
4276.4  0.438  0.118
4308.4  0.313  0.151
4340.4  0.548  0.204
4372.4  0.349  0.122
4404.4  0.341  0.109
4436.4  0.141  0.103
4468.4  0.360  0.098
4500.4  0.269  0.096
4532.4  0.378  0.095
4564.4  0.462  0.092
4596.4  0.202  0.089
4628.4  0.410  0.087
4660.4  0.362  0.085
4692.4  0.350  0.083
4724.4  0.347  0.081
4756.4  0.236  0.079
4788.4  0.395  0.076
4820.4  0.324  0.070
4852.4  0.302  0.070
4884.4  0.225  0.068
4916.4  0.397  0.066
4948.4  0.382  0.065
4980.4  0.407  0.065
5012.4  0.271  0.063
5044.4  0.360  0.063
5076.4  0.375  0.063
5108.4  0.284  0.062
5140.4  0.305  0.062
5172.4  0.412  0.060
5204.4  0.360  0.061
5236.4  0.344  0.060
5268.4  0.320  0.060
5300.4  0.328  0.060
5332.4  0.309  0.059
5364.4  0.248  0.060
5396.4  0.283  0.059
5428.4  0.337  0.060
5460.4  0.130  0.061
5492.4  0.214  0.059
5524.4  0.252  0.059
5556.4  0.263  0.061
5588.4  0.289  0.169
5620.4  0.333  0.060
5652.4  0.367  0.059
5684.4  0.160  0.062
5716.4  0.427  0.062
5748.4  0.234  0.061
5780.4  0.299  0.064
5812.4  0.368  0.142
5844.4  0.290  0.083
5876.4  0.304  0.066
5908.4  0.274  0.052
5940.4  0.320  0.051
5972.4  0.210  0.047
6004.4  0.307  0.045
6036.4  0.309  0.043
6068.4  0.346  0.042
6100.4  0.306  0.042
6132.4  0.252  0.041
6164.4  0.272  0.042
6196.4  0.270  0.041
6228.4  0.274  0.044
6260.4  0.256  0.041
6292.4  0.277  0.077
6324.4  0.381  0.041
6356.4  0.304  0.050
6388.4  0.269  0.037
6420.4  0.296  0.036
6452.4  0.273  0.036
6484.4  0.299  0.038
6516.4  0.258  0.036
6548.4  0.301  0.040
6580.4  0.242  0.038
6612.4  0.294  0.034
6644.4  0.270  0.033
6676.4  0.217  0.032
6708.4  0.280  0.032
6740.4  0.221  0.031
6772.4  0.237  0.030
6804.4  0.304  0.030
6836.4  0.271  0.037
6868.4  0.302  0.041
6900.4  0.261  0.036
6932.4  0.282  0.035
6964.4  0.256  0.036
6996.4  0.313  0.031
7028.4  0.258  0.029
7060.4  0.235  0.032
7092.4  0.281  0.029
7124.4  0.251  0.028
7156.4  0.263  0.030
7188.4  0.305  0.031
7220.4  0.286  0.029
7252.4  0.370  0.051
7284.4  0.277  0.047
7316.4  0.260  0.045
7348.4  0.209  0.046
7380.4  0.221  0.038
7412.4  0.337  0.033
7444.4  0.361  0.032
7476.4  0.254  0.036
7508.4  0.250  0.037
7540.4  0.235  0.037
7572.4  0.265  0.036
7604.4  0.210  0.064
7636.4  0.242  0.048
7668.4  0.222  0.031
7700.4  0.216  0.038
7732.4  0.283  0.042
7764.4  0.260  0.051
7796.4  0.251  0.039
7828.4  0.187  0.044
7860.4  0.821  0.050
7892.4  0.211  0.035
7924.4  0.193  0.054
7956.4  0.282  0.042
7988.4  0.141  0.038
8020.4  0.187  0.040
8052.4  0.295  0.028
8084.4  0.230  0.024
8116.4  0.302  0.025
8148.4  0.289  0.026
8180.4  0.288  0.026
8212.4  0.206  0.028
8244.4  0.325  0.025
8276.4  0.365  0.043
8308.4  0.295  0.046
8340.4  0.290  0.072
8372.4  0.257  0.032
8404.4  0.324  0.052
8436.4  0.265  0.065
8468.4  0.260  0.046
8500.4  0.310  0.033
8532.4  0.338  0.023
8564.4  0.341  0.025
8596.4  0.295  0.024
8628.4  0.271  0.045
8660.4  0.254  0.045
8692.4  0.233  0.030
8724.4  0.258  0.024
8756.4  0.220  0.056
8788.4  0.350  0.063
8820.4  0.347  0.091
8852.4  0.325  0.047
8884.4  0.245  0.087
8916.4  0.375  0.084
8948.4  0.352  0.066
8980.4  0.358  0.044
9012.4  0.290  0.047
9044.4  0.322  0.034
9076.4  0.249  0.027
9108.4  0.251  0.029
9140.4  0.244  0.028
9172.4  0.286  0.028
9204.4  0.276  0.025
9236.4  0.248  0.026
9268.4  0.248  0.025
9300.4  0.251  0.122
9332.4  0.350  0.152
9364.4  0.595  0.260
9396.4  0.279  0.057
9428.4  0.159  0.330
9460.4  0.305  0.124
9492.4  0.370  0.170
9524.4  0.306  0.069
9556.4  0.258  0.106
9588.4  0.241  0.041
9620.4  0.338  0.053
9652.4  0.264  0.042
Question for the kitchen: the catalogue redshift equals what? 1.11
